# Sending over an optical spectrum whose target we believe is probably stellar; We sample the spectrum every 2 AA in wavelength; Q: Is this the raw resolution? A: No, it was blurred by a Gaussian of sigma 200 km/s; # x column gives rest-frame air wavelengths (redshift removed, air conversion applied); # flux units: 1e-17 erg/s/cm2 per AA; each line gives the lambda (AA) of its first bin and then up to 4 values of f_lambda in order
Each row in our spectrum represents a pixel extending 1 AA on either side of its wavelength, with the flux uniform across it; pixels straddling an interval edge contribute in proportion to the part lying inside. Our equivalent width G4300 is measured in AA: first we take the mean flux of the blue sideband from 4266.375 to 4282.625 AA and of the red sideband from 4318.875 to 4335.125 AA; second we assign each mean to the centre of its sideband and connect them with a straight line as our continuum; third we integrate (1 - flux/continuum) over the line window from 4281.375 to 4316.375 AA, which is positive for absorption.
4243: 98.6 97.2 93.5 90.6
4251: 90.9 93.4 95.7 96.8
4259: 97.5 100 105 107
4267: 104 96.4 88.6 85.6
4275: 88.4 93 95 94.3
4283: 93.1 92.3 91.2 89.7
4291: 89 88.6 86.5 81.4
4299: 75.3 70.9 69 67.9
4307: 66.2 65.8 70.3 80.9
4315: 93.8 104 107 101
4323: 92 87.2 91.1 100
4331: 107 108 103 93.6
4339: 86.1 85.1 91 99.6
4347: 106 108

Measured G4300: 5.3 AA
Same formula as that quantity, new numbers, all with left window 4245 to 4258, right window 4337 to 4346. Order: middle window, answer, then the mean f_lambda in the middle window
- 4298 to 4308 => 2.4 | 69.9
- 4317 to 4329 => -0.7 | 96.7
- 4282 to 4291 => 0.1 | 91.3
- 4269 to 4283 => 0.2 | 91.4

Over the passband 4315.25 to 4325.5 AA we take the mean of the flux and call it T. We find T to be 98.5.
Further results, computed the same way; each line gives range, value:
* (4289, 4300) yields 84.7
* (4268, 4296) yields 90.8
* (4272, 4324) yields 85.9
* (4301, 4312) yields 68.1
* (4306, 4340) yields 91.6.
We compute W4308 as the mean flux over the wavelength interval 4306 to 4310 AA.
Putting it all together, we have 66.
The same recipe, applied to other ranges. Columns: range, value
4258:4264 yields 101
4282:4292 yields 91.1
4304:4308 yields 67.1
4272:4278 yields 89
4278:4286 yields 93.7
